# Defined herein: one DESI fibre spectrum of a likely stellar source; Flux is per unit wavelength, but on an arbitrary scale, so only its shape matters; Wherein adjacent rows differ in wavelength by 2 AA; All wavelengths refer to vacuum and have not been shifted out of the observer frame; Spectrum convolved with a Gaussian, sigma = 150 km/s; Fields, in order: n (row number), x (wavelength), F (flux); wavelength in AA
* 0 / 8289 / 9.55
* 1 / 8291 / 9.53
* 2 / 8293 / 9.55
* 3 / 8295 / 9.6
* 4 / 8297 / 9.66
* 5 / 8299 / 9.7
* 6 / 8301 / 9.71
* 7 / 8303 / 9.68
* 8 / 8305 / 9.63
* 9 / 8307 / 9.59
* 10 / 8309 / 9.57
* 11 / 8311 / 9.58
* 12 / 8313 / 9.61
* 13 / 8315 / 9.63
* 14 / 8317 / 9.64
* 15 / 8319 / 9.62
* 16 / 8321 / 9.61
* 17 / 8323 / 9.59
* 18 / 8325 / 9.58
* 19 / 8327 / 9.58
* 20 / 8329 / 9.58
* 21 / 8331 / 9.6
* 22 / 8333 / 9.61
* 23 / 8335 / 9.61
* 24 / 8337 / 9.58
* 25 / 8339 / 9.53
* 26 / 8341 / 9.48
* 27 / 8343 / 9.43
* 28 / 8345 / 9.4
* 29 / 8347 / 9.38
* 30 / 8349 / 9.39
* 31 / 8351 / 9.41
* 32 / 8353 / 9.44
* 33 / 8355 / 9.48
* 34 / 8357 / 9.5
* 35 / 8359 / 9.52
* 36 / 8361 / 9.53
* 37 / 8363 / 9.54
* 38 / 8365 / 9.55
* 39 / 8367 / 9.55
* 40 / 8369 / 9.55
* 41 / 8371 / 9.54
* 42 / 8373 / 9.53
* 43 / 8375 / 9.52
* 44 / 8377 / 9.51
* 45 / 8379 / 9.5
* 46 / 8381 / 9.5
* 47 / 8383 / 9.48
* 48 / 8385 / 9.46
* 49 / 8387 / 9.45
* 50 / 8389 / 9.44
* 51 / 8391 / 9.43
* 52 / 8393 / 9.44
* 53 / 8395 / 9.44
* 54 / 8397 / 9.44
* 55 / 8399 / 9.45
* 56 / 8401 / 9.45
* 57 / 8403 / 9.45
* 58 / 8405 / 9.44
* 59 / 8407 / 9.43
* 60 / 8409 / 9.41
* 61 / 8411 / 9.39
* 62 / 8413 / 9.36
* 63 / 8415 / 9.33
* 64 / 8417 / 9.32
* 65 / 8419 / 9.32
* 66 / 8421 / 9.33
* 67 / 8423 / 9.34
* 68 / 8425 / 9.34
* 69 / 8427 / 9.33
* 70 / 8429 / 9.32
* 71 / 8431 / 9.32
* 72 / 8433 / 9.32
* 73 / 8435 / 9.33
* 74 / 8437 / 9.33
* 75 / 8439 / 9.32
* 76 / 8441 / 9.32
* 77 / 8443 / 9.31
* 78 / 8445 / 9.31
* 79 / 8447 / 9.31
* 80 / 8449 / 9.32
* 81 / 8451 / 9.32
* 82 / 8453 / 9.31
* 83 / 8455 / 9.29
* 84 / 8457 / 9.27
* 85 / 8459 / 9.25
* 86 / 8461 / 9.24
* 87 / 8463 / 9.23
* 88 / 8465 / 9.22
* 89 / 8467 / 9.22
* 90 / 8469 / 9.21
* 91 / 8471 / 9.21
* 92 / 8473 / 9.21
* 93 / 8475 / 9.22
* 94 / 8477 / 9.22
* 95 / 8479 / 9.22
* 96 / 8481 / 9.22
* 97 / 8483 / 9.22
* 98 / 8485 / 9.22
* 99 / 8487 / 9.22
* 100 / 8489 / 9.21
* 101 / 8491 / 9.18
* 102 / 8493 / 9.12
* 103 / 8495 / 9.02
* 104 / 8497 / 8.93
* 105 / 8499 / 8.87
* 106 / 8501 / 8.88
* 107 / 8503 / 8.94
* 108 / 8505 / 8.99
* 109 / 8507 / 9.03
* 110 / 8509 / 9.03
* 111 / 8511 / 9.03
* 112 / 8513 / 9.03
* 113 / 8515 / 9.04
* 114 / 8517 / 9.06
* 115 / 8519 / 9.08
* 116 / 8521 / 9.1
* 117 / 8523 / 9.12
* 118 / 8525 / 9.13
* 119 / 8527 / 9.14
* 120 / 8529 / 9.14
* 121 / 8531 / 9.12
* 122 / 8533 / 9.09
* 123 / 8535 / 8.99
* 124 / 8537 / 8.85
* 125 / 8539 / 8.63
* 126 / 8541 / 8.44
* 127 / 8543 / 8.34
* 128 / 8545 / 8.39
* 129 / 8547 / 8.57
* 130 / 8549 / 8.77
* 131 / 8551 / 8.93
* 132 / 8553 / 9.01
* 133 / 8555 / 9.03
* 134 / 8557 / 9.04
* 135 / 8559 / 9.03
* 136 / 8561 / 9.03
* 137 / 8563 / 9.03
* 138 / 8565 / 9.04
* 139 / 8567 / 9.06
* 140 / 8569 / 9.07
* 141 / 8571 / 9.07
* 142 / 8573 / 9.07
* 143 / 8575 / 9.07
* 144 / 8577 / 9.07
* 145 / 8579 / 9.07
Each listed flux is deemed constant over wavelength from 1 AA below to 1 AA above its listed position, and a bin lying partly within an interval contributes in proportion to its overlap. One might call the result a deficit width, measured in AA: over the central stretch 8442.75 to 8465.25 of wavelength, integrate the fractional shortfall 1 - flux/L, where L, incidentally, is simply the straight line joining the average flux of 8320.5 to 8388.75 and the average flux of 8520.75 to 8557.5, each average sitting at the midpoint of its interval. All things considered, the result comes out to -0.3 AA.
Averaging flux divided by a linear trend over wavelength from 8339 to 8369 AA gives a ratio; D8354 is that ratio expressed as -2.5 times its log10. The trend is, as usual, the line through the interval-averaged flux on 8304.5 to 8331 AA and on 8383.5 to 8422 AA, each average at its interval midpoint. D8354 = 0.005 mag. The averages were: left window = 9.6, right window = 9.41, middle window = 9.48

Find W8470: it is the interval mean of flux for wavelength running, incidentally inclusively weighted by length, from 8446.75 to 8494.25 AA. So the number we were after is 9.23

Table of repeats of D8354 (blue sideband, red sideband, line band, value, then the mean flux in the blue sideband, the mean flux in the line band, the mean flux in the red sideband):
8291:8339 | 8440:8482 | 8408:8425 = 0.00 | 9.61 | 9.35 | 9.26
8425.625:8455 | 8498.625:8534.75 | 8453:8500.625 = 0.00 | 9.32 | 9.18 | 9.05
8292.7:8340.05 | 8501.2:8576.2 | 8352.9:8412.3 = -0.01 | 9.61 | 9.48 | 8.96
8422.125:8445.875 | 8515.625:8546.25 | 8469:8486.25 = -0.01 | 9.32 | 9.22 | 8.91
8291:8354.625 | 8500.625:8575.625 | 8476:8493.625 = -0.01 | 9.57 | 9.21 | 8.96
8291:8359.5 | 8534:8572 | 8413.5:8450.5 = -0.01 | 9.56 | 9.32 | 8.86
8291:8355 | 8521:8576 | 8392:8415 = -0.01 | 9.56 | 9.42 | 8.94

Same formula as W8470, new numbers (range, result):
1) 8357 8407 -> 9.49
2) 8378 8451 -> 9.38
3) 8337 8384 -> 9.49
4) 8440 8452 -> 9.31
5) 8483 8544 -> 9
